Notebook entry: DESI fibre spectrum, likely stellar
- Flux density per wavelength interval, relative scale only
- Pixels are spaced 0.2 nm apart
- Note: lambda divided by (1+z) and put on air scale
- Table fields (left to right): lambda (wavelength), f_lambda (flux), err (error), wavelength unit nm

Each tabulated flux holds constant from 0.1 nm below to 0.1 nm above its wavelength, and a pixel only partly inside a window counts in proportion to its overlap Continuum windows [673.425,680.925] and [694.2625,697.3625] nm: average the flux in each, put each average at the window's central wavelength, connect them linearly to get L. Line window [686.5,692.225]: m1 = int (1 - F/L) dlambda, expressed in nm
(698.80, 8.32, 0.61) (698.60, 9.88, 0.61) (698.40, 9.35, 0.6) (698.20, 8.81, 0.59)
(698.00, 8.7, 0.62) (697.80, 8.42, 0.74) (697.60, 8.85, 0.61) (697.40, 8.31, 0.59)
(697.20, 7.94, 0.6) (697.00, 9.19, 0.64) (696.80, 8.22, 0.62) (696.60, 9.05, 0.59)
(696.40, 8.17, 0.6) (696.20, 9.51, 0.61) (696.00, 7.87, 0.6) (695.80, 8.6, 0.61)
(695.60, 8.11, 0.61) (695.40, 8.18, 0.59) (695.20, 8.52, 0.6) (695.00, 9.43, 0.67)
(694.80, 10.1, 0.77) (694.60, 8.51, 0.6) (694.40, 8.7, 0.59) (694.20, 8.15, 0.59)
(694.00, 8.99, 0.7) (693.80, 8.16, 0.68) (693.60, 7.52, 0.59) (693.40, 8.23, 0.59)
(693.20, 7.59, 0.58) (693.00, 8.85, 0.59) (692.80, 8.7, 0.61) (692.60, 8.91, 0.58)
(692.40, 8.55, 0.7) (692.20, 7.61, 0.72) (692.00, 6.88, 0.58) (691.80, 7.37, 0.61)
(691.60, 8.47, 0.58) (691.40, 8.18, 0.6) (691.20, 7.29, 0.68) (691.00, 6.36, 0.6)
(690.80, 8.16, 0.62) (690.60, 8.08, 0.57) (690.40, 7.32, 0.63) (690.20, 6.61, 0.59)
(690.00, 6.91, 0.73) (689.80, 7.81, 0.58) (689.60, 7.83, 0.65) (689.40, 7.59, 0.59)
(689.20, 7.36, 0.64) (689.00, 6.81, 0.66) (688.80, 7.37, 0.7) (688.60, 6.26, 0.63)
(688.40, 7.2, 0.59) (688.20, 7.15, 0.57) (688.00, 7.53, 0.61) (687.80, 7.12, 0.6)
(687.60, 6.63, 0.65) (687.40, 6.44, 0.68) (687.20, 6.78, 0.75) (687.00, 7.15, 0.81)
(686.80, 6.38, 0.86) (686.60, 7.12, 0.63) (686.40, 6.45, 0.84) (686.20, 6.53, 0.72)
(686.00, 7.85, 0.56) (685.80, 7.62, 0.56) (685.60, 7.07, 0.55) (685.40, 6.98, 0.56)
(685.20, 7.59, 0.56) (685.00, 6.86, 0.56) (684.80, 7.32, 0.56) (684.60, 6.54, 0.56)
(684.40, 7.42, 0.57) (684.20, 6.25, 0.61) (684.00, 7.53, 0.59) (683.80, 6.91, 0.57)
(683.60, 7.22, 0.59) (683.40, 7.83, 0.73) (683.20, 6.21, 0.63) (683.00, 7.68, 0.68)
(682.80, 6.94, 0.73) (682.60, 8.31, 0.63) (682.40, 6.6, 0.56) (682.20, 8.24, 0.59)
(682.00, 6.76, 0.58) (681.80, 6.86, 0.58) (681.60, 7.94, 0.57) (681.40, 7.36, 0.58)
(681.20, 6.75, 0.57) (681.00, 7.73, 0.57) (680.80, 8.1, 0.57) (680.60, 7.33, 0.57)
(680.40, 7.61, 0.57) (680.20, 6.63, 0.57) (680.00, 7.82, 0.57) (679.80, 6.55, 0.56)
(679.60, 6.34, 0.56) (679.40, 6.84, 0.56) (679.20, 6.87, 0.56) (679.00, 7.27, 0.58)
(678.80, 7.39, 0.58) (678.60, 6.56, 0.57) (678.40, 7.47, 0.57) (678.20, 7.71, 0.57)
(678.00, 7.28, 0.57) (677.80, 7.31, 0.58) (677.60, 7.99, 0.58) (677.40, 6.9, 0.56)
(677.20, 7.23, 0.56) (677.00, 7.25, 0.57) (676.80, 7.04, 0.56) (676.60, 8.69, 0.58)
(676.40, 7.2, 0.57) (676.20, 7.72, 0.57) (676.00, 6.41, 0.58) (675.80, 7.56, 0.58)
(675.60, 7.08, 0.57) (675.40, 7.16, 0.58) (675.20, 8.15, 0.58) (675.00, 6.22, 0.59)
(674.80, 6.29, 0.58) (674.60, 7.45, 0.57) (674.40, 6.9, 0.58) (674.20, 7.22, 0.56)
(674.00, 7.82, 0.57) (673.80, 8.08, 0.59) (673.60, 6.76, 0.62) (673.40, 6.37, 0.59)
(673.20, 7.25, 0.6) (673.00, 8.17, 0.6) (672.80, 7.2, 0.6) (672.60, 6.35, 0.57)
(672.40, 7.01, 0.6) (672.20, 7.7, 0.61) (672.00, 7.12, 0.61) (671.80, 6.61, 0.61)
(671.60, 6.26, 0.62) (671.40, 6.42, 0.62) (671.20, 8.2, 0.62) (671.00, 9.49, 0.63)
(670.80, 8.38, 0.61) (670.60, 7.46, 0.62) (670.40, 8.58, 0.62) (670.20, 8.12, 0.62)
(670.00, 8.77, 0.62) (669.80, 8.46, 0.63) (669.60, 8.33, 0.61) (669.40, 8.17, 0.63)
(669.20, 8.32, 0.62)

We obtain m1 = 0.66 nm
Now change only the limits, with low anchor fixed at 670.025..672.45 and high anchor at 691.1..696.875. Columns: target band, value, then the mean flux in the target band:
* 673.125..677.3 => 0.30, 7.23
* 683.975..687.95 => 0.56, 6.98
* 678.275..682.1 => 0.37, 7.17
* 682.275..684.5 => 0.24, 7.18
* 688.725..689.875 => 0.11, 7.46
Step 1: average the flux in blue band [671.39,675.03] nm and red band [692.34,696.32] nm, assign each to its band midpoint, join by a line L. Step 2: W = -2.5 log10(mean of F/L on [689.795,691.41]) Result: 0.13 mag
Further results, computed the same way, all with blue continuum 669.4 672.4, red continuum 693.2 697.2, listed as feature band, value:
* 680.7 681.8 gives 0.087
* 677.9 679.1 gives 0.110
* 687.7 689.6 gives 0.163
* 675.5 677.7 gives 0.089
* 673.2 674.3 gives 0.096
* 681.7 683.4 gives 0.132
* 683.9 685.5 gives 0.168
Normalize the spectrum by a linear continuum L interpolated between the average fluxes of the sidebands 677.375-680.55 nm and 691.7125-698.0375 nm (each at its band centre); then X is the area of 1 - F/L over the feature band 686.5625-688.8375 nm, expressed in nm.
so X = 0.28 nm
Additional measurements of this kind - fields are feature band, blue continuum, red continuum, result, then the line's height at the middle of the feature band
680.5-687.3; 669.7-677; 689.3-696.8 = 0.54 nm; 7.81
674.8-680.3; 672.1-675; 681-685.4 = -0.02 nm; 7.17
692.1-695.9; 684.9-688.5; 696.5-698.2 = -0.18 nm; 8.1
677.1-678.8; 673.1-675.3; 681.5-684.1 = -0.02 nm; 7.21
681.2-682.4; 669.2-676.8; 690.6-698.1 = 0.08 nm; 7.84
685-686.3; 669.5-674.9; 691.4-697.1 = 0.13 nm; 8.07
